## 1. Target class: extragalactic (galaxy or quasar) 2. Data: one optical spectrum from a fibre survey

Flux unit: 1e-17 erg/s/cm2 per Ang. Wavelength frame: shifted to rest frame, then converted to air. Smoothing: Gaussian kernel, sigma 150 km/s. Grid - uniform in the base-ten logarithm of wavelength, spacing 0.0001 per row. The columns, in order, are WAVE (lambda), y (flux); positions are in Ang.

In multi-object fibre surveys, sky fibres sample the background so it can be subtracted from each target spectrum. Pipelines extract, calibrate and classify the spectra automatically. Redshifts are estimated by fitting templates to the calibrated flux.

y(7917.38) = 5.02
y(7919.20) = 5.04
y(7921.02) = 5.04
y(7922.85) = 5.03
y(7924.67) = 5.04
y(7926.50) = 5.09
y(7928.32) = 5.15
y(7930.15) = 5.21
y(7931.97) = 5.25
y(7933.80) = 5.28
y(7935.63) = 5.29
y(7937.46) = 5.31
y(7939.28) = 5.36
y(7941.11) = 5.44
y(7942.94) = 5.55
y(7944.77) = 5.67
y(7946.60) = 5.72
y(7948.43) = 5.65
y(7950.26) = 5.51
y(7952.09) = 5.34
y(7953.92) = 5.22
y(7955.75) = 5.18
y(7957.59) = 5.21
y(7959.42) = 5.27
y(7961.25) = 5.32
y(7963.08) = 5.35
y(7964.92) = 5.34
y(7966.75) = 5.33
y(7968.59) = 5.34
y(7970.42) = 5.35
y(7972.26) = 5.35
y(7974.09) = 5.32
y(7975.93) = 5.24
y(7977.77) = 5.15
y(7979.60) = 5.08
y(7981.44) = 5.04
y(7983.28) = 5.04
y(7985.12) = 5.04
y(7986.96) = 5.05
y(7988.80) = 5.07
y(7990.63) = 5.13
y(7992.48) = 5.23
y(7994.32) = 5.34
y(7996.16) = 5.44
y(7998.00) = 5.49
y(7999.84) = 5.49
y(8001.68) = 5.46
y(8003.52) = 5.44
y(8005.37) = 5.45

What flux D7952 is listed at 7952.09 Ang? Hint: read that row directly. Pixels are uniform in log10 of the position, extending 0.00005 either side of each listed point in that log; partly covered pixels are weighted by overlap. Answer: 5.34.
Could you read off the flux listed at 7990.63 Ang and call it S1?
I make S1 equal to 5.13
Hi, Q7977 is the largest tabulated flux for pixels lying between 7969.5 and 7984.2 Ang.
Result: 5.35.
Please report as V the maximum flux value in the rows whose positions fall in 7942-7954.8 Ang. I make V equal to 5.72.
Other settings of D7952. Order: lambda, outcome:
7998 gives 5.49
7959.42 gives 5.27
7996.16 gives 5.44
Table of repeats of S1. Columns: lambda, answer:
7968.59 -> 5.34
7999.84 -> 5.49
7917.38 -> 5.02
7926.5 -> 5.09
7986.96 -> 5.05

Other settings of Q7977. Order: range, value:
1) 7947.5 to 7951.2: 5.65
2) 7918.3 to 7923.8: 5.04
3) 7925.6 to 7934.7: 5.28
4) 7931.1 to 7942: 5.44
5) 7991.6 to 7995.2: 5.34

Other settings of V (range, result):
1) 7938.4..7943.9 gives 5.55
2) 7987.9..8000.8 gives 5.49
